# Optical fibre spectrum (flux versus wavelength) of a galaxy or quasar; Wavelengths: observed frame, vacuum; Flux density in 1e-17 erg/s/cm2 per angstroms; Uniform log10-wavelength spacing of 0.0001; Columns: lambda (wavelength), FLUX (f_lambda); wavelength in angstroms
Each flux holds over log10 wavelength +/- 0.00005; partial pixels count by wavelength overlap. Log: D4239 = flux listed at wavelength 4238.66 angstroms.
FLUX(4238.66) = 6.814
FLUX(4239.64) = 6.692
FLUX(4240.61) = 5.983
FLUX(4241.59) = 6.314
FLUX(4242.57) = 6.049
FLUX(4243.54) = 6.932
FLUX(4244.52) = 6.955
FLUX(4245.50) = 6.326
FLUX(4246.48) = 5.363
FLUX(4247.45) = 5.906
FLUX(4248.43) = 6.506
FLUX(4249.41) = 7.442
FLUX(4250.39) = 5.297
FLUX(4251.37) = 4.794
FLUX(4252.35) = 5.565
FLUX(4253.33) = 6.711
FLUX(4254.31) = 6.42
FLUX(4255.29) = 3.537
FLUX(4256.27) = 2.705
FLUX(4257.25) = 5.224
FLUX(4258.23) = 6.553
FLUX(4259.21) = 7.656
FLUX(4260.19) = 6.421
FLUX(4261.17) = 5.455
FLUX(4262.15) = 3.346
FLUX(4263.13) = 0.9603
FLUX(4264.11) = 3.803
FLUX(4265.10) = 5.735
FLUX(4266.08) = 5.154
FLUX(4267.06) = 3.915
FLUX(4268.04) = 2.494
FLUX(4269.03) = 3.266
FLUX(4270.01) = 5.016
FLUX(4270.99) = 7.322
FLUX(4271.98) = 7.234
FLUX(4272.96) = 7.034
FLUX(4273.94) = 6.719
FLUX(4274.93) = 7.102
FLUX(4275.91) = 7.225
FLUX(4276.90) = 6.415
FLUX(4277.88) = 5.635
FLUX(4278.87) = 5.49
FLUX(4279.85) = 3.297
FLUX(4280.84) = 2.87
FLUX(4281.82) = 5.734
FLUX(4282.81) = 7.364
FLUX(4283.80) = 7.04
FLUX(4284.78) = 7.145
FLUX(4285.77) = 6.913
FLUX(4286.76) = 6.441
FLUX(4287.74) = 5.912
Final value 6.814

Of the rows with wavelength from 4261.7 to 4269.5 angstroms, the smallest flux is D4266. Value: 0.9603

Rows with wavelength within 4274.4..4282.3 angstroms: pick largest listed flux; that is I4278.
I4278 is 7.225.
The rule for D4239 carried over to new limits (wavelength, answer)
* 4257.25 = 5.224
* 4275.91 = 7.225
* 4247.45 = 5.906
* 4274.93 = 7.102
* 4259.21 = 7.656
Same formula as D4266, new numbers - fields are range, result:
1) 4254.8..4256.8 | 2.705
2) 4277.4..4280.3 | 3.297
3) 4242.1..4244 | 6.049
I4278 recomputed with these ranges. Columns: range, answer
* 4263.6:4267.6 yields 5.735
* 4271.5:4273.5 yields 7.234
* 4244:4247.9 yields 6.955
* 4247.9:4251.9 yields 7.442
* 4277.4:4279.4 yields 5.635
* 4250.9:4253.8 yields 6.711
